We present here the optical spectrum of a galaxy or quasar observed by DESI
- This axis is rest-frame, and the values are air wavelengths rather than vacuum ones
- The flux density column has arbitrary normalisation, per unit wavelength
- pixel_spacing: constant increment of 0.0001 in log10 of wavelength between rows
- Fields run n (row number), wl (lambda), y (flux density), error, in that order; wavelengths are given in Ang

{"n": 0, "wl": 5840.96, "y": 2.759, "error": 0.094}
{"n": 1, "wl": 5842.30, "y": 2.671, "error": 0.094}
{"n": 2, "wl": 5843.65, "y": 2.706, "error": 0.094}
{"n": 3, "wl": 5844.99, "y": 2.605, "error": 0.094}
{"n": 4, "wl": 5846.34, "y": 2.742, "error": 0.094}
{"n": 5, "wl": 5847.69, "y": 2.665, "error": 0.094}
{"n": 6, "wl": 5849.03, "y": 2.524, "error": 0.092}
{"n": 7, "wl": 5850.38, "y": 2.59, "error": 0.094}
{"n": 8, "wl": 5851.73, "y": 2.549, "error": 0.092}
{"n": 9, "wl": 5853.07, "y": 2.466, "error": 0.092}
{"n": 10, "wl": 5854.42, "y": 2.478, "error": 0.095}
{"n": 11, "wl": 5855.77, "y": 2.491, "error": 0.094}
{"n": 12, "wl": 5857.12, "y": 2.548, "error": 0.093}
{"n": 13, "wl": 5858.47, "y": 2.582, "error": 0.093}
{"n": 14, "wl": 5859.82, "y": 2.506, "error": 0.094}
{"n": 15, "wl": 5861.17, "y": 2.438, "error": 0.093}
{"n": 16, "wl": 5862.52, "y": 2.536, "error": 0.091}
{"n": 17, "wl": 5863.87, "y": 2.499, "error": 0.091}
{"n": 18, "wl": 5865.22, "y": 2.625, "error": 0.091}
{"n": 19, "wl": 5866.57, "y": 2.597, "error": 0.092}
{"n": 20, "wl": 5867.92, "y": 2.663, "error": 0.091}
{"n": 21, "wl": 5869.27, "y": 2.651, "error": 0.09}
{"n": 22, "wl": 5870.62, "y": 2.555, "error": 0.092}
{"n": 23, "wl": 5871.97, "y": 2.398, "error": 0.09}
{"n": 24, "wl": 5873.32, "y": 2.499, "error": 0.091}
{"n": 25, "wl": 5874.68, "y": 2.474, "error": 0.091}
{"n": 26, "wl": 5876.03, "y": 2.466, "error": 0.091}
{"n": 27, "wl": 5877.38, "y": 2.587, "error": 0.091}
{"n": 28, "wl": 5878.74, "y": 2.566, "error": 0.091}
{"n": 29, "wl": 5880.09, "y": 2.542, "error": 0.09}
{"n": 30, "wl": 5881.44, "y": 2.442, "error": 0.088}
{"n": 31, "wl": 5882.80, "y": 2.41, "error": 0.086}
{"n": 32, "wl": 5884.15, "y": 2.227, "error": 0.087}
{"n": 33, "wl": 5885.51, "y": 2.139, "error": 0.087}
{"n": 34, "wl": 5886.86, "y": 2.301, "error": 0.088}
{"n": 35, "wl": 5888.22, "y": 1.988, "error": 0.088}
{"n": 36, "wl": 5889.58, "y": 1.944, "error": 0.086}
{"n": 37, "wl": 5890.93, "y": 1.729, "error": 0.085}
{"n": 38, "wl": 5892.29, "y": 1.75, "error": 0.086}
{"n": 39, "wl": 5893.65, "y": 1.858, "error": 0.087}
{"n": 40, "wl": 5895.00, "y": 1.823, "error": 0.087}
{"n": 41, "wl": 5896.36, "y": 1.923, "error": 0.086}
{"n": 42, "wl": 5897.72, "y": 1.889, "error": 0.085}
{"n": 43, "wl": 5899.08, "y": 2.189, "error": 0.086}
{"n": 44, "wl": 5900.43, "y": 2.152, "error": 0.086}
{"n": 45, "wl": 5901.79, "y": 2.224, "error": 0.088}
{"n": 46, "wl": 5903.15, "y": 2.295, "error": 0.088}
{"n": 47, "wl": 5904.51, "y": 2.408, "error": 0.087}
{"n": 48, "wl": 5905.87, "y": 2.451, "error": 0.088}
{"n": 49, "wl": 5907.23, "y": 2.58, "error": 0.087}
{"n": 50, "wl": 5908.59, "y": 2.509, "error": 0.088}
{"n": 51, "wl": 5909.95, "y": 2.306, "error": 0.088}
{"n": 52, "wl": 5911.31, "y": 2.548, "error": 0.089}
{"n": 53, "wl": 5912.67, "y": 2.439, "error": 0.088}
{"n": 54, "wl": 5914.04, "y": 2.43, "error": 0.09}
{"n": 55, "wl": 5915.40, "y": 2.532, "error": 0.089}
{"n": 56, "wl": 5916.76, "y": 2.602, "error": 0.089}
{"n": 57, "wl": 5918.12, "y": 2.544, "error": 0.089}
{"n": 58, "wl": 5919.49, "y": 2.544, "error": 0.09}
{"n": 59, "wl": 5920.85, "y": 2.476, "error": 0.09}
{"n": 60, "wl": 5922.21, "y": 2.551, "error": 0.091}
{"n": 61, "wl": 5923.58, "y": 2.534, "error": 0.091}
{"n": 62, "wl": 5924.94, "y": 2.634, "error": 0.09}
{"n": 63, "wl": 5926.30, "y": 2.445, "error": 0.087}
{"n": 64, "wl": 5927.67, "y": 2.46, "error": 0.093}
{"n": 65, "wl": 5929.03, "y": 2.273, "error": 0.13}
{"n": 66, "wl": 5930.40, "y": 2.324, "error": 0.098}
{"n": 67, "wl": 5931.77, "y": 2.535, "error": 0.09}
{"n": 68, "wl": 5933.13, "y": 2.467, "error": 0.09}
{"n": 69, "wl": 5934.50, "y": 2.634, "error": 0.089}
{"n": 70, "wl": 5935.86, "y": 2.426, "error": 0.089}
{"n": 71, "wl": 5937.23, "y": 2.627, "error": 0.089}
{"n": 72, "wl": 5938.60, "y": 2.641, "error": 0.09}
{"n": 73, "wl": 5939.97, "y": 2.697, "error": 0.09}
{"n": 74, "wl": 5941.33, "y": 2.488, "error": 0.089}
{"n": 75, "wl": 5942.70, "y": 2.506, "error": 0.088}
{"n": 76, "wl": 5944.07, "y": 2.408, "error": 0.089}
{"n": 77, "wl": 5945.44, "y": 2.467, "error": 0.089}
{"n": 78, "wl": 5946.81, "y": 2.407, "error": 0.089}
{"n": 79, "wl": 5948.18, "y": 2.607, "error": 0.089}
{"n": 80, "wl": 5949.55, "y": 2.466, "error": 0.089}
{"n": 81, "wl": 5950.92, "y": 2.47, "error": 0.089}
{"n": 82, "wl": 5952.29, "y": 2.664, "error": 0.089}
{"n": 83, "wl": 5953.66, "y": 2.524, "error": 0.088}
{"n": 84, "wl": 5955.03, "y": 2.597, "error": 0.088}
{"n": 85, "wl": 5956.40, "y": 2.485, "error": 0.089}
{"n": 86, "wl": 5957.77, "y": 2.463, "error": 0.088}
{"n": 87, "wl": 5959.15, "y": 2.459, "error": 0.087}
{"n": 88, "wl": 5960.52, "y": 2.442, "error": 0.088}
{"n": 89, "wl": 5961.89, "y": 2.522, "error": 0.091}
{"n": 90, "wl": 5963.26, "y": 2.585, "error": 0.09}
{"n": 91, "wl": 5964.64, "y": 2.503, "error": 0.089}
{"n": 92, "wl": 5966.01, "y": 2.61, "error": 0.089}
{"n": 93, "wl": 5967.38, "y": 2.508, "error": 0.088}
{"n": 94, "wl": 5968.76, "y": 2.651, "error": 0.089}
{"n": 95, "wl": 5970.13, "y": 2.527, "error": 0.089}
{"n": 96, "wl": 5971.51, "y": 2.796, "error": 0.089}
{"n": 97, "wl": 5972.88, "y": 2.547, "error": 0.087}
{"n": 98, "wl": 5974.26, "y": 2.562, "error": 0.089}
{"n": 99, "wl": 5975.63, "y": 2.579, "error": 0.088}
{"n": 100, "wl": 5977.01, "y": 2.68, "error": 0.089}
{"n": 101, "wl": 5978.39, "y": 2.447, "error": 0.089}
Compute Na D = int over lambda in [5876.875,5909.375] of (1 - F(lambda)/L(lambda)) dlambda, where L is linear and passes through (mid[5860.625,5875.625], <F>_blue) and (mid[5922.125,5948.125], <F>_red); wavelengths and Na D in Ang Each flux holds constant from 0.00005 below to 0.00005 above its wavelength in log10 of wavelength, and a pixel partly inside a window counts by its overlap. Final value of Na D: 4.15 Ang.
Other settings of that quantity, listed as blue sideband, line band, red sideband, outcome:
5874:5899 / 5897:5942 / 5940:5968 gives -2.1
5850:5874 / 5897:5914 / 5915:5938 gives 1.2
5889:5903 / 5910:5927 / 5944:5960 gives -2.6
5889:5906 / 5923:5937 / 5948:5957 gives -0.9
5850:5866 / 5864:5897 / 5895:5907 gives 0.7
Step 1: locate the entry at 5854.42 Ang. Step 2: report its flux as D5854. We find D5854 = 2.478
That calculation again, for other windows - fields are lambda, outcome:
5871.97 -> 2.398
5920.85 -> 2.476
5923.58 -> 2.534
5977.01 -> 2.68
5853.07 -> 2.466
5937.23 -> 2.627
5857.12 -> 2.548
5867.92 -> 2.663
